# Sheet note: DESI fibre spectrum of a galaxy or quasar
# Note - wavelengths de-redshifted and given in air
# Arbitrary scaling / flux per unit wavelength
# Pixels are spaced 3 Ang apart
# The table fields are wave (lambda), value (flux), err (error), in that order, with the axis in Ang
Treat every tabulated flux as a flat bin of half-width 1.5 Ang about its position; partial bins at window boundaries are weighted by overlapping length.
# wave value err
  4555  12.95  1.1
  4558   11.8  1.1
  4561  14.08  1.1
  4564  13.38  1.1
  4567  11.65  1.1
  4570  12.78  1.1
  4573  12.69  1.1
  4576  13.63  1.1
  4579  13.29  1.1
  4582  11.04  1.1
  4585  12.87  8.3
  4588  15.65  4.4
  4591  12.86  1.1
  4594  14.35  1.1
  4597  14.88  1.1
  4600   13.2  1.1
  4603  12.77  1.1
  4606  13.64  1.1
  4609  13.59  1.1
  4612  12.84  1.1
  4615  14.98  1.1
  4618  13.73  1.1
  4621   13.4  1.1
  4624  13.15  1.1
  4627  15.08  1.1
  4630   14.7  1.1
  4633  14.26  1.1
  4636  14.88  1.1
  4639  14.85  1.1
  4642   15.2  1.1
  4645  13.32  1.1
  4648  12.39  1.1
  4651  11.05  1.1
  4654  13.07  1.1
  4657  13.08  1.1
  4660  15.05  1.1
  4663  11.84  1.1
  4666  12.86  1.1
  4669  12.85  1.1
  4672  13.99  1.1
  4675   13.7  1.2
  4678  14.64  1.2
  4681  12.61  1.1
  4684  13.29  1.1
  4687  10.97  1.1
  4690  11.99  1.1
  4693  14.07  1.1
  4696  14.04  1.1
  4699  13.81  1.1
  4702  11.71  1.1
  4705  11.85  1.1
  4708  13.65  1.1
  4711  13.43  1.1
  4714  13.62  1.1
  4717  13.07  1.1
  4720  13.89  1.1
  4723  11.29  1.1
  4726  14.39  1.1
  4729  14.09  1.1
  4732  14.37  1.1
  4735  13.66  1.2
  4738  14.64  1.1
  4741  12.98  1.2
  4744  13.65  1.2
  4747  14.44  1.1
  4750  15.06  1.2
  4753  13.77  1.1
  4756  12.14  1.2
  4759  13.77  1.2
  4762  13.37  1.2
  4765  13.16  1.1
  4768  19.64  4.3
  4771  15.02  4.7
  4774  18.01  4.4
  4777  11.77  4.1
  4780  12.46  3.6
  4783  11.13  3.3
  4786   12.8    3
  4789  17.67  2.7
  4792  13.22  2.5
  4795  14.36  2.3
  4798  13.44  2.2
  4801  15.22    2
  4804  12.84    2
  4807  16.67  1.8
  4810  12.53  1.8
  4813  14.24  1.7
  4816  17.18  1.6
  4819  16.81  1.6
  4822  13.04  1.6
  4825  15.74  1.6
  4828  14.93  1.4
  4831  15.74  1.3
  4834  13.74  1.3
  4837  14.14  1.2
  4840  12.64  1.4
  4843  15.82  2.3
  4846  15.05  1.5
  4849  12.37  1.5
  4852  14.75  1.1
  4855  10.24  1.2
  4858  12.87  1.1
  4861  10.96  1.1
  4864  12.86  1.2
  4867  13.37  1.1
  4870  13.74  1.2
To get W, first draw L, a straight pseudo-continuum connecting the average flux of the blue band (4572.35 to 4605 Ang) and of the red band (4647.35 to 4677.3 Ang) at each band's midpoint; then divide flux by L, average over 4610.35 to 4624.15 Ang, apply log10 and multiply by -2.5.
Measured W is -0.03 mag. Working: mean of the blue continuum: 13.4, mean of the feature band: 13.7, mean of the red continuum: 13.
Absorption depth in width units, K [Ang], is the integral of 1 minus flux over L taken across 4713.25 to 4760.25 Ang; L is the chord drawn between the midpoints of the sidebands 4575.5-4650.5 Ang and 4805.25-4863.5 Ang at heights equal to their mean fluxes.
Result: 1.00 Ang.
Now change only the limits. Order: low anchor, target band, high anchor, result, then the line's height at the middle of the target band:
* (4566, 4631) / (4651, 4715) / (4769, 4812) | 3.2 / 13.8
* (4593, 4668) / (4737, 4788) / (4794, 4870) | -0.3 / 13.9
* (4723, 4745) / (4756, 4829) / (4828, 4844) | -1.7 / 14.2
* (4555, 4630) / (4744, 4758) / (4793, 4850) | 0.4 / 14.2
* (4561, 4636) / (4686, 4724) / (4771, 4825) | 2.9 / 14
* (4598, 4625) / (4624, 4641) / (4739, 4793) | -1.3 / 13.6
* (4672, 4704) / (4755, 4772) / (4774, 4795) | -1.4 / 13.5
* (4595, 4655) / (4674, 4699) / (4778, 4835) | 1.4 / 14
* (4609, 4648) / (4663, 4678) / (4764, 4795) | 0.9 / 14.2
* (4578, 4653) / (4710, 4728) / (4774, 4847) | 1.0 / 14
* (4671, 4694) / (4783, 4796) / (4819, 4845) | 0.1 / 14.2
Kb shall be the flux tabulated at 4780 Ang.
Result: 12.46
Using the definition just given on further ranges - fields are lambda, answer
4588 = 15.65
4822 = 13.04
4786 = 12.8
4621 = 13.4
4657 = 13.08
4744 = 13.65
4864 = 12.86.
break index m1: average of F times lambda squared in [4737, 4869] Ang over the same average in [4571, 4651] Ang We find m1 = 1.1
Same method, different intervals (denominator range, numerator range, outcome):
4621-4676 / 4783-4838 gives 1.15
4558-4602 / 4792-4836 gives 1.22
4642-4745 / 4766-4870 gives 1.13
